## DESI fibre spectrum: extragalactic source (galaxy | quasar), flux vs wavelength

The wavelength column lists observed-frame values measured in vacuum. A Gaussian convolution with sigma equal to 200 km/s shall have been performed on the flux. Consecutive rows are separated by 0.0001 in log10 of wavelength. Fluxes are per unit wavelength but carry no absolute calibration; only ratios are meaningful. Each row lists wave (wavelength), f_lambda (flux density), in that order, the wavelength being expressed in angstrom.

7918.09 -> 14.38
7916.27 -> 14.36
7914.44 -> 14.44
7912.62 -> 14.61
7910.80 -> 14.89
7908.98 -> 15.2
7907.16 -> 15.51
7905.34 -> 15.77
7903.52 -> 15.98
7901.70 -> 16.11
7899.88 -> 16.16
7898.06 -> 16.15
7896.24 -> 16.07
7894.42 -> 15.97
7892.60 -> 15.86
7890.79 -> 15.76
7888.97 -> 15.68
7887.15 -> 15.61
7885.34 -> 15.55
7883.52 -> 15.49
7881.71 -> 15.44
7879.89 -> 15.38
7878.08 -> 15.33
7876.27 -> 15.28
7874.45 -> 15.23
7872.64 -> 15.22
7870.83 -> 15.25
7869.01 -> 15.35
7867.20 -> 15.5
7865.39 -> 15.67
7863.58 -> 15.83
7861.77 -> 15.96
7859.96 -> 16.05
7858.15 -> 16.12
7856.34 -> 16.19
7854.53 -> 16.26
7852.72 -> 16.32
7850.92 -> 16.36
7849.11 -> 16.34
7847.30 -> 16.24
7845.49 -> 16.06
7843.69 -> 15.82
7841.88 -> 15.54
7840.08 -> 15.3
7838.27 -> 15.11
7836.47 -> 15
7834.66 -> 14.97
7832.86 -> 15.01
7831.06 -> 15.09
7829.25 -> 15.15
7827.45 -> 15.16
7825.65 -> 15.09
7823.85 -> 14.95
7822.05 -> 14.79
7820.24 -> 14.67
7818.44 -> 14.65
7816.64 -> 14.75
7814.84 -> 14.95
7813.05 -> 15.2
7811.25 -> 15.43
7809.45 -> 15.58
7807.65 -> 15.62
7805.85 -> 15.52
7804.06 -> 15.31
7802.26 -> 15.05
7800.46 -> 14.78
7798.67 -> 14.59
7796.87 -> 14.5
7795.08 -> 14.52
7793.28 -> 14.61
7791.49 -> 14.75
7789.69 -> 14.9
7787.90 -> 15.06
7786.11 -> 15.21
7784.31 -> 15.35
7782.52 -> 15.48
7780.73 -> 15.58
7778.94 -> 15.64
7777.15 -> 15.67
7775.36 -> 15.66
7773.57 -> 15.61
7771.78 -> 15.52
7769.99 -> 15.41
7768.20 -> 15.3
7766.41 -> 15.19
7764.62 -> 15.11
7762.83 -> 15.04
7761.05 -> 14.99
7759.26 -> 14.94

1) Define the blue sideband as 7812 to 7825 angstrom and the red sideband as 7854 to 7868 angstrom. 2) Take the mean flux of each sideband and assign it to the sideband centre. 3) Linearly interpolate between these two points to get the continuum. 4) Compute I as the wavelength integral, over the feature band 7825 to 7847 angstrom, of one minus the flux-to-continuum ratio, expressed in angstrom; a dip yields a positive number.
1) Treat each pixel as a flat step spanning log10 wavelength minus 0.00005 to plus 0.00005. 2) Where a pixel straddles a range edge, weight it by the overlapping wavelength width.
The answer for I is 0.0 angstrom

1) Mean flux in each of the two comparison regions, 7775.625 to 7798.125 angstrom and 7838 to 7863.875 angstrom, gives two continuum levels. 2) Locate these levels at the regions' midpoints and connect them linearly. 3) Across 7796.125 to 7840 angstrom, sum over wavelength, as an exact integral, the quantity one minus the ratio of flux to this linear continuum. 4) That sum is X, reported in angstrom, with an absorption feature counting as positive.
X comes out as 1.4 angstrom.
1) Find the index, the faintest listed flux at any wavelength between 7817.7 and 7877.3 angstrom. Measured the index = 14.65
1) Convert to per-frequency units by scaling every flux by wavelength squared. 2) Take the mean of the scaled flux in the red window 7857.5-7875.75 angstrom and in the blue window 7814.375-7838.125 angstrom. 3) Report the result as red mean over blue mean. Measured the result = 1.1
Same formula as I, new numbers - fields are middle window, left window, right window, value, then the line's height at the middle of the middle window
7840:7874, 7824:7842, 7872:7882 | -1.44 angstrom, 15.2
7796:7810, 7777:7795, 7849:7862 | 0.29 angstrom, 15.4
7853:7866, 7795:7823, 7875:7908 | -0.50 angstrom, 15.4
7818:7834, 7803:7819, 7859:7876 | 0.38 angstrom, 15.3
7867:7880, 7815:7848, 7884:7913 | 0.16 angstrom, 15.5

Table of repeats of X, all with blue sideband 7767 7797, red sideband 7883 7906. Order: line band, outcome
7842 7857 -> -0.5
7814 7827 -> 0.5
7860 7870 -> 0.0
